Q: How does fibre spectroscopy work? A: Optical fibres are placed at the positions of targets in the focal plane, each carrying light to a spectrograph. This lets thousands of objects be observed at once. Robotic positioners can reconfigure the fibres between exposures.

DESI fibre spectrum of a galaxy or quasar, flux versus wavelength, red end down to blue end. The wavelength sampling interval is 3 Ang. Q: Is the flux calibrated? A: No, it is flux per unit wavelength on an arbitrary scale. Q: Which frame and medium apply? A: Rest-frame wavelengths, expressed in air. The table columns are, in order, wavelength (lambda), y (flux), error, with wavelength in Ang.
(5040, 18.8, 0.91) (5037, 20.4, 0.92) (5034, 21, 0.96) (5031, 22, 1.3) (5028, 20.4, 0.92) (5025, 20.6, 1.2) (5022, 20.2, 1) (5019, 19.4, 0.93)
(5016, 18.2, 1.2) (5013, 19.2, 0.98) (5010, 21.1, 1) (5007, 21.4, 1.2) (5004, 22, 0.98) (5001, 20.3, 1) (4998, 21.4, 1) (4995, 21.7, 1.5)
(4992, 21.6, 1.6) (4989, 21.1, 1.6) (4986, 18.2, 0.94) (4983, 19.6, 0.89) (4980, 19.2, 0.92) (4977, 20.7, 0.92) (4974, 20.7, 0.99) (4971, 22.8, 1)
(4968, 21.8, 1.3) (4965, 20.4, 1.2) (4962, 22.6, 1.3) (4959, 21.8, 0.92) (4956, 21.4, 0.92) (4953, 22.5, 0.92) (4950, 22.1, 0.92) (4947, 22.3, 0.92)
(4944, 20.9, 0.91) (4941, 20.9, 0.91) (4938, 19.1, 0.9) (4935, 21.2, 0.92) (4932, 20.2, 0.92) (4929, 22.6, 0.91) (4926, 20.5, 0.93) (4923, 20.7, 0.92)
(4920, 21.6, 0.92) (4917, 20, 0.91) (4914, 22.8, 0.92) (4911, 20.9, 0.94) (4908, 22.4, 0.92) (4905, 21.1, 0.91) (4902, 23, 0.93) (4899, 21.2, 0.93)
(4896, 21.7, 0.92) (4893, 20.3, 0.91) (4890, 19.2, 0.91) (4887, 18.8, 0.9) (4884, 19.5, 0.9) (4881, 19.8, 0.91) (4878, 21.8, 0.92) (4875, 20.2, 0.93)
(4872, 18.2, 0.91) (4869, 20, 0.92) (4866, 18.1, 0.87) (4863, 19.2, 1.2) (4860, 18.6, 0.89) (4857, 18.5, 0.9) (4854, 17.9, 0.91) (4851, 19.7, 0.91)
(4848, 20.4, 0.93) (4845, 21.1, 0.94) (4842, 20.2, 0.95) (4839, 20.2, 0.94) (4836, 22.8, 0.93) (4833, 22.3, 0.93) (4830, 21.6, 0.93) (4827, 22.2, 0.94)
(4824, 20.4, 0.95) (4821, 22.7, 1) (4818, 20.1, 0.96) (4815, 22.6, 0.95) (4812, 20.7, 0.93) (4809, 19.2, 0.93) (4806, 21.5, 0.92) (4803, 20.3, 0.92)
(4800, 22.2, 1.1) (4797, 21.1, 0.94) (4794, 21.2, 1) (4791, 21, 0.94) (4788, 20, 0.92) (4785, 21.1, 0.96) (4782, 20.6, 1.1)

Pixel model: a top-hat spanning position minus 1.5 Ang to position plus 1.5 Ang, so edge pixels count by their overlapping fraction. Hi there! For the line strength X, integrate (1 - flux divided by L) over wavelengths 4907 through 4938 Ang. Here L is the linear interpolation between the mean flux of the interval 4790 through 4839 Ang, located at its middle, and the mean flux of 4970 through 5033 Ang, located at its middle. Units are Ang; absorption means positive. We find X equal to -0.4 Ang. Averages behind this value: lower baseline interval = 21.3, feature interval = 21.2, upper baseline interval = 20.5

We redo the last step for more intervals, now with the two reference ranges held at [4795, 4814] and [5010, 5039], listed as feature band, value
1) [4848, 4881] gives 2.2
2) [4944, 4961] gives -1.3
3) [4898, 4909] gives -0.7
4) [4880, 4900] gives 0.5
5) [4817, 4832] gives -0.5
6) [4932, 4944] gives 0.0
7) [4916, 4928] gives -0.2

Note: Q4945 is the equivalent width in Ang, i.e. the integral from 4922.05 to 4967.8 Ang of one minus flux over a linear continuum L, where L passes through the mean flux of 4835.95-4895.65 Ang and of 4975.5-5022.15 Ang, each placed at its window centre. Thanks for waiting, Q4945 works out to -2.8 Ang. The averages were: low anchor 19.7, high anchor 20.3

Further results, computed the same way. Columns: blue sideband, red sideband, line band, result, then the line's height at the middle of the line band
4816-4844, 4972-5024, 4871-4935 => 0.4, 21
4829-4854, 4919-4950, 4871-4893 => 1.3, 20.9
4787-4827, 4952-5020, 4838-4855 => 0.8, 21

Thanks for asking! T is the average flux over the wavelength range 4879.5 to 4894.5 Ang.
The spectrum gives 19.5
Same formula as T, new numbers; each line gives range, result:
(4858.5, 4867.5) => 18.6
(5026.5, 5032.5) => 21.2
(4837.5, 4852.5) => 20.3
